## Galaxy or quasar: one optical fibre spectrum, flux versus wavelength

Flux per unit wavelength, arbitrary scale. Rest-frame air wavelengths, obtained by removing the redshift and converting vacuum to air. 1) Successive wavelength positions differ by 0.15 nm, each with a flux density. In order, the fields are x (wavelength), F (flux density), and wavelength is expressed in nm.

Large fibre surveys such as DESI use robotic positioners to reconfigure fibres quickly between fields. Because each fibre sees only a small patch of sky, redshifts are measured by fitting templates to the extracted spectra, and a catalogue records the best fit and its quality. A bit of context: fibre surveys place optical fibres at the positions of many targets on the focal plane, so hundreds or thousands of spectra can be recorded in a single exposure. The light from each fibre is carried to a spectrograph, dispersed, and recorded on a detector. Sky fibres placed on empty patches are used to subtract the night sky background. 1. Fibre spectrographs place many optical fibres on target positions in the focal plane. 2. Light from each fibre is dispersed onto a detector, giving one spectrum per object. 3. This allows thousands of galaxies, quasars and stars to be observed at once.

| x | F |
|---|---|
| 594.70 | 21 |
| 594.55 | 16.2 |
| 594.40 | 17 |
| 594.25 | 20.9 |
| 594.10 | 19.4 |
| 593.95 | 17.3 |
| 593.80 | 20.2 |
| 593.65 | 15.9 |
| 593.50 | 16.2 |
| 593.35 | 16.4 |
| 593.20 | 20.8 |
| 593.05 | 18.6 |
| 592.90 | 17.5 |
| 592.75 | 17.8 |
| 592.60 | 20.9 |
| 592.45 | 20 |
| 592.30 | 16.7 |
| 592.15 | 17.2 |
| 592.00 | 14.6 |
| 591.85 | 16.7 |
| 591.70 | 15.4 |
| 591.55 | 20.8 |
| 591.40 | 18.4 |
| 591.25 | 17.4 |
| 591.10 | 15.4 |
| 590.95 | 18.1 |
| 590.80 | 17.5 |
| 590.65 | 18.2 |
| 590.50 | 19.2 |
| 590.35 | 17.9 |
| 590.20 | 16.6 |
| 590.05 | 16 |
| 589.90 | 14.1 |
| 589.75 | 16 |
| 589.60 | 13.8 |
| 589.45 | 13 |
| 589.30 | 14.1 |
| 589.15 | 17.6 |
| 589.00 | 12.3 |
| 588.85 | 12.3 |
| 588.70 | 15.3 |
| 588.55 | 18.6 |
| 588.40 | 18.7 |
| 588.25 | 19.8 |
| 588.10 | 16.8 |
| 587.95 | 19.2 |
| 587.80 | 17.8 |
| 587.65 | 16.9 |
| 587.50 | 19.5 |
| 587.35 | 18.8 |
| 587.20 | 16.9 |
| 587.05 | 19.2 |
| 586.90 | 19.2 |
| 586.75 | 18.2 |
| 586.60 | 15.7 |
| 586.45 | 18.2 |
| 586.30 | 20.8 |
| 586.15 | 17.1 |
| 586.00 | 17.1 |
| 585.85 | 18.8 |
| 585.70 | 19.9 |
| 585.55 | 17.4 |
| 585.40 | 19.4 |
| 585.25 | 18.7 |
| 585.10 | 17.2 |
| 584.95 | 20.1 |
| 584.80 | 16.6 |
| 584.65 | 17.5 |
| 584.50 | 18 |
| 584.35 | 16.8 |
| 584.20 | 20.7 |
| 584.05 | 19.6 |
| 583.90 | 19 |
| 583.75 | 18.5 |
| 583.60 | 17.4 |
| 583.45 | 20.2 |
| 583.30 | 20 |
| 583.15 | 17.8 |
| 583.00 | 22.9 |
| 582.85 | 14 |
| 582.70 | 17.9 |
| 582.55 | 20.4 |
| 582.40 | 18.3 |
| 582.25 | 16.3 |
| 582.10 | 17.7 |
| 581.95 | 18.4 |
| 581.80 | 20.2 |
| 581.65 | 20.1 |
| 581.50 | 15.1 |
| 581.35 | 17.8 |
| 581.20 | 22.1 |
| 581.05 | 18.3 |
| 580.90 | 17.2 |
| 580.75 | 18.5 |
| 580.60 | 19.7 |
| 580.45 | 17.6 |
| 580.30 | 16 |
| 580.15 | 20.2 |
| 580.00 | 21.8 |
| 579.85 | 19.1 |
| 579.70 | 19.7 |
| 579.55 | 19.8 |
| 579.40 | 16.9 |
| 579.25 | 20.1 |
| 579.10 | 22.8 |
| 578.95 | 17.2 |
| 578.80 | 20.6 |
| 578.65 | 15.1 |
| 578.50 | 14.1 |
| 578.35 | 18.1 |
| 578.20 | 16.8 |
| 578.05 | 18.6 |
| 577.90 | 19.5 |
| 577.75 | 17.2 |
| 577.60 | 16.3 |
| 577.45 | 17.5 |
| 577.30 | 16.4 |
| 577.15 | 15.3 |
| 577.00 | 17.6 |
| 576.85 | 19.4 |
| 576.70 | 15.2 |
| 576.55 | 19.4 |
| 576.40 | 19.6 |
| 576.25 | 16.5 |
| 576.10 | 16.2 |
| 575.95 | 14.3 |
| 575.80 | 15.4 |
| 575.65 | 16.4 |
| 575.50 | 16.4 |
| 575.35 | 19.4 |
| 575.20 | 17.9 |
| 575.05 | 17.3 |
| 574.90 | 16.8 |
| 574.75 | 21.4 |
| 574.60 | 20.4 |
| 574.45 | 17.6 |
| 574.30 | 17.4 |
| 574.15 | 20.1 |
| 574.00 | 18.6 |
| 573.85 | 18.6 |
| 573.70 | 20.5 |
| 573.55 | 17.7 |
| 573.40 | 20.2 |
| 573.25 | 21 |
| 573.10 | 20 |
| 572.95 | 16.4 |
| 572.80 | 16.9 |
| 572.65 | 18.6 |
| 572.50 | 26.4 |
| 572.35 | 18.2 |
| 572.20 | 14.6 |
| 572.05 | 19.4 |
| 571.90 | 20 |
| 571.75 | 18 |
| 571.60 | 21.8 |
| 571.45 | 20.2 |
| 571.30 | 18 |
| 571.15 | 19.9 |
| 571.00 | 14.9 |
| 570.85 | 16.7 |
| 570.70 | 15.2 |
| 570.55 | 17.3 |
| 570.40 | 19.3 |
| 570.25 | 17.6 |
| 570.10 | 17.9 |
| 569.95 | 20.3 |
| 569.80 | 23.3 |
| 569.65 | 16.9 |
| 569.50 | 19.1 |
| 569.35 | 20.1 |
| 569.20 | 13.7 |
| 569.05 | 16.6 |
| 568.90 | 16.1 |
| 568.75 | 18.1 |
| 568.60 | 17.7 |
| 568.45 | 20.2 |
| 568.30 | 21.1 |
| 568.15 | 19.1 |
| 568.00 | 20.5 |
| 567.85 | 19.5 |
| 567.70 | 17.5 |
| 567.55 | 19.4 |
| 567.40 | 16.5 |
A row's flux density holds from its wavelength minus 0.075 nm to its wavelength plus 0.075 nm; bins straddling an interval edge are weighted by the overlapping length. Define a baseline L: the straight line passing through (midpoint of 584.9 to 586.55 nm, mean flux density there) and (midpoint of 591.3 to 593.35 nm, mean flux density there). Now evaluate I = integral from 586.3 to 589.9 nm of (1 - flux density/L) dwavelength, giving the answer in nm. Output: 0.290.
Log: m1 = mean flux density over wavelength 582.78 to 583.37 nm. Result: 18.7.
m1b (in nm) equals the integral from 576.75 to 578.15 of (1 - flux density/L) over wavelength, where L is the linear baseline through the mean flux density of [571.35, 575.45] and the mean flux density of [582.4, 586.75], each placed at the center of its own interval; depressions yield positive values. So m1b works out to 0.10 nm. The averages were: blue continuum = 19.1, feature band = 17.5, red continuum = 18.5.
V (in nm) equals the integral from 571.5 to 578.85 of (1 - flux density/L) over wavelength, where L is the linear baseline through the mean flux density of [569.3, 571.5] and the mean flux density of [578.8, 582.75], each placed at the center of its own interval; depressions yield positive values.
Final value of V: 0.20 nm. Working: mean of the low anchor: 18.4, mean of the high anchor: 18.9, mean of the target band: 18.1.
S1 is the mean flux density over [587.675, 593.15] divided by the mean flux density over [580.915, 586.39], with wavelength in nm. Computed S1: 0.92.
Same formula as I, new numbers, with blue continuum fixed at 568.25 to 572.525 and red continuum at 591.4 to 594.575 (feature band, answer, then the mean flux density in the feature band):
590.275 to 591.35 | 0.020 nm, 17.7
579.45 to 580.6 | -0.057 nm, 19.2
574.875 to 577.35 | 0.175 nm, 17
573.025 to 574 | -0.063 nm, 19.6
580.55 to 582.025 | -0.040 nm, 18.7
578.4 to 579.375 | 0.002 nm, 18.2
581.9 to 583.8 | -0.027 nm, 18.4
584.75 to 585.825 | -0.023 nm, 18.5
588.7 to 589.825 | 0.238 nm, 14.2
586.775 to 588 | -0.022 nm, 18.4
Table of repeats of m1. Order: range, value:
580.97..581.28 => 20.1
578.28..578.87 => 16.9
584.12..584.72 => 18.3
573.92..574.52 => 18.4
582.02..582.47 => 17.4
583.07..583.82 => 18.8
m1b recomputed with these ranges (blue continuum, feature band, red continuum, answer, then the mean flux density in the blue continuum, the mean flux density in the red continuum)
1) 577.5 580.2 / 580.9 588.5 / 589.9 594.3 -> -0.11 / 18.5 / 17.8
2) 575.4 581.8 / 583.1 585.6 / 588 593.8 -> -0.15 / 17.9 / 17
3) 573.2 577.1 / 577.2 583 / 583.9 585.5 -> 0.00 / 18.1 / 18.5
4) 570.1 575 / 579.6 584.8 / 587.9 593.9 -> -0.24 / 18.7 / 17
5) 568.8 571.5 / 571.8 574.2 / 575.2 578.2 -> -0.21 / 17.9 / 17.2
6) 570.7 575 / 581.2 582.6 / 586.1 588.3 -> 0.00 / 18.9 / 18.3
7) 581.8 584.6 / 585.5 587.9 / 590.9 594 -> 0.00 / 18.6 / 17.7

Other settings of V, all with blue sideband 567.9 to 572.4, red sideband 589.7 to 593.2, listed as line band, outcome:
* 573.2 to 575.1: -0.08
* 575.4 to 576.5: 0.10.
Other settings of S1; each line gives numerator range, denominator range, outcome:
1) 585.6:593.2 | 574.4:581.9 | 0.96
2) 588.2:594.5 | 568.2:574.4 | 0.92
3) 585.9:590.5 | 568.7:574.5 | 0.91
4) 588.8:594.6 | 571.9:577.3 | 0.94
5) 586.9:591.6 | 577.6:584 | 0.92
